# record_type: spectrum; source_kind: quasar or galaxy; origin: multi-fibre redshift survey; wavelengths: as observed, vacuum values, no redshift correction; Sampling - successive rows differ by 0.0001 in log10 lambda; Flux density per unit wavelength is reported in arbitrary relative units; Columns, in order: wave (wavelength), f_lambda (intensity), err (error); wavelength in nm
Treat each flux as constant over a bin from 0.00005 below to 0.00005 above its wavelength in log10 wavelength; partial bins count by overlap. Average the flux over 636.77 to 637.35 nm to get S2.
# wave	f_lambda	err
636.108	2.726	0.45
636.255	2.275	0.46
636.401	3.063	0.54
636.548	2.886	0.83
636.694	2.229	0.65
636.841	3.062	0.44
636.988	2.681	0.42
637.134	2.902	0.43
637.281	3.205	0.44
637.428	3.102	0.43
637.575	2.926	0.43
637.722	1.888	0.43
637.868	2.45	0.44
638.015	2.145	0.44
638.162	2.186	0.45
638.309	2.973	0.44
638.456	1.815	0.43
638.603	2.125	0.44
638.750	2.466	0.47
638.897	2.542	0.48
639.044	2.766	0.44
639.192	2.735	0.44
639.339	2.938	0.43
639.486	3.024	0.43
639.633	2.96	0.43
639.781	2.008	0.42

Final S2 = 2.96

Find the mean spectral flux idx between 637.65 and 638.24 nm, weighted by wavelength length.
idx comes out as 2.18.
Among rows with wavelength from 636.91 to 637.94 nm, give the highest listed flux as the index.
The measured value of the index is 3.205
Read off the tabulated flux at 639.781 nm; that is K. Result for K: 2.008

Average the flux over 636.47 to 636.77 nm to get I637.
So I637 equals 2.57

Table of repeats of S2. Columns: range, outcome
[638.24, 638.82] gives 2.34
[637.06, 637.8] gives 2.8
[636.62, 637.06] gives 2.66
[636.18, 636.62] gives 2.74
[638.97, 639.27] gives 2.75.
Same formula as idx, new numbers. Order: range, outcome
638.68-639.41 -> 2.69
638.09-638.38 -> 2.58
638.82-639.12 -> 2.65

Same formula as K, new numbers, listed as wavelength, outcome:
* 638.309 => 2.973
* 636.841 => 3.062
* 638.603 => 2.125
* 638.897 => 2.542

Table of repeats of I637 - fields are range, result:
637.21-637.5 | 3.15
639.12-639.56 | 2.9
